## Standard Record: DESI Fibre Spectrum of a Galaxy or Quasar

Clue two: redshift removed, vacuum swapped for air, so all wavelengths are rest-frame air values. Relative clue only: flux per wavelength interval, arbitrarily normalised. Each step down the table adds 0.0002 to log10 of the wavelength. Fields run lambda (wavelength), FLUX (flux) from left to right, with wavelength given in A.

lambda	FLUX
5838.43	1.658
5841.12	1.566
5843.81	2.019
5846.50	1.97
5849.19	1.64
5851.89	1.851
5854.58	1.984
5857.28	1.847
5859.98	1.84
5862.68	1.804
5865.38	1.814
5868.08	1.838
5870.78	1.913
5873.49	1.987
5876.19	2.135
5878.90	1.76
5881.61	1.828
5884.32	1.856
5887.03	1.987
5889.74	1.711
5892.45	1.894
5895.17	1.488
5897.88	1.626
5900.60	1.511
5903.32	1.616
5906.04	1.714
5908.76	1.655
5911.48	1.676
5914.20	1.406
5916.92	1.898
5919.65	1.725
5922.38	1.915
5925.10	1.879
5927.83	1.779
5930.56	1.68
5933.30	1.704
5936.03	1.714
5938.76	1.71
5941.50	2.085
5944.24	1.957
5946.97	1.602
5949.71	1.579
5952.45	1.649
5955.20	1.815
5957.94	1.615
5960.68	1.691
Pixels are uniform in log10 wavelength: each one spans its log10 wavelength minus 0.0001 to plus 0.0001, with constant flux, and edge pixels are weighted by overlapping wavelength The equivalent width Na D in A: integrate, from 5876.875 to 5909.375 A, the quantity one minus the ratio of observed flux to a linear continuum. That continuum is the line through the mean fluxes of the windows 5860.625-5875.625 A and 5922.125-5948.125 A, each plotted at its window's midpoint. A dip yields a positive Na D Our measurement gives 2.15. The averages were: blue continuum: 1.88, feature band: 1.73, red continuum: 1.8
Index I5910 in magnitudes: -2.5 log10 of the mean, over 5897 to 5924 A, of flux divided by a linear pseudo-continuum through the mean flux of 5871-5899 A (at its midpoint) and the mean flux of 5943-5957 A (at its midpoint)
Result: 0.07 mag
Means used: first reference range 1.83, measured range 1.68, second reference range 1.72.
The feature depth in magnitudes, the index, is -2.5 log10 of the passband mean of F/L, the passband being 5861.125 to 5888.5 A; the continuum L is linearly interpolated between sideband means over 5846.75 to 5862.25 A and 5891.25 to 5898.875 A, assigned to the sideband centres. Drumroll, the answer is -0.083 mag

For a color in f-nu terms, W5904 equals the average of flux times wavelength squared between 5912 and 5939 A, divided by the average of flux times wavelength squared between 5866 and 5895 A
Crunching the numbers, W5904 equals 0.94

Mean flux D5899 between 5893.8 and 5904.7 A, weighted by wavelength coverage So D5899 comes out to 1.56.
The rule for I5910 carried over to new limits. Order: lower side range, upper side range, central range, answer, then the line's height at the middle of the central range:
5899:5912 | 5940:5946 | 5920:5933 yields 0.02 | 1.83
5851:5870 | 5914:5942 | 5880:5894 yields -0.01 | 1.83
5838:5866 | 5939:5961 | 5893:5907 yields 0.12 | 1.79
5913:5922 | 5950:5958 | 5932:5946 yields -0.08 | 1.7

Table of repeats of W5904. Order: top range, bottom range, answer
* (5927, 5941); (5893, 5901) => 1.11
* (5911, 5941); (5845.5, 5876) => 0.95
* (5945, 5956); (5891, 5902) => 1.04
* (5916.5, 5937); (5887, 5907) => 1.08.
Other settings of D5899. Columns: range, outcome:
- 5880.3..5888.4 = 1.89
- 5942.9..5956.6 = 1.72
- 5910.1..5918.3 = 1.66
